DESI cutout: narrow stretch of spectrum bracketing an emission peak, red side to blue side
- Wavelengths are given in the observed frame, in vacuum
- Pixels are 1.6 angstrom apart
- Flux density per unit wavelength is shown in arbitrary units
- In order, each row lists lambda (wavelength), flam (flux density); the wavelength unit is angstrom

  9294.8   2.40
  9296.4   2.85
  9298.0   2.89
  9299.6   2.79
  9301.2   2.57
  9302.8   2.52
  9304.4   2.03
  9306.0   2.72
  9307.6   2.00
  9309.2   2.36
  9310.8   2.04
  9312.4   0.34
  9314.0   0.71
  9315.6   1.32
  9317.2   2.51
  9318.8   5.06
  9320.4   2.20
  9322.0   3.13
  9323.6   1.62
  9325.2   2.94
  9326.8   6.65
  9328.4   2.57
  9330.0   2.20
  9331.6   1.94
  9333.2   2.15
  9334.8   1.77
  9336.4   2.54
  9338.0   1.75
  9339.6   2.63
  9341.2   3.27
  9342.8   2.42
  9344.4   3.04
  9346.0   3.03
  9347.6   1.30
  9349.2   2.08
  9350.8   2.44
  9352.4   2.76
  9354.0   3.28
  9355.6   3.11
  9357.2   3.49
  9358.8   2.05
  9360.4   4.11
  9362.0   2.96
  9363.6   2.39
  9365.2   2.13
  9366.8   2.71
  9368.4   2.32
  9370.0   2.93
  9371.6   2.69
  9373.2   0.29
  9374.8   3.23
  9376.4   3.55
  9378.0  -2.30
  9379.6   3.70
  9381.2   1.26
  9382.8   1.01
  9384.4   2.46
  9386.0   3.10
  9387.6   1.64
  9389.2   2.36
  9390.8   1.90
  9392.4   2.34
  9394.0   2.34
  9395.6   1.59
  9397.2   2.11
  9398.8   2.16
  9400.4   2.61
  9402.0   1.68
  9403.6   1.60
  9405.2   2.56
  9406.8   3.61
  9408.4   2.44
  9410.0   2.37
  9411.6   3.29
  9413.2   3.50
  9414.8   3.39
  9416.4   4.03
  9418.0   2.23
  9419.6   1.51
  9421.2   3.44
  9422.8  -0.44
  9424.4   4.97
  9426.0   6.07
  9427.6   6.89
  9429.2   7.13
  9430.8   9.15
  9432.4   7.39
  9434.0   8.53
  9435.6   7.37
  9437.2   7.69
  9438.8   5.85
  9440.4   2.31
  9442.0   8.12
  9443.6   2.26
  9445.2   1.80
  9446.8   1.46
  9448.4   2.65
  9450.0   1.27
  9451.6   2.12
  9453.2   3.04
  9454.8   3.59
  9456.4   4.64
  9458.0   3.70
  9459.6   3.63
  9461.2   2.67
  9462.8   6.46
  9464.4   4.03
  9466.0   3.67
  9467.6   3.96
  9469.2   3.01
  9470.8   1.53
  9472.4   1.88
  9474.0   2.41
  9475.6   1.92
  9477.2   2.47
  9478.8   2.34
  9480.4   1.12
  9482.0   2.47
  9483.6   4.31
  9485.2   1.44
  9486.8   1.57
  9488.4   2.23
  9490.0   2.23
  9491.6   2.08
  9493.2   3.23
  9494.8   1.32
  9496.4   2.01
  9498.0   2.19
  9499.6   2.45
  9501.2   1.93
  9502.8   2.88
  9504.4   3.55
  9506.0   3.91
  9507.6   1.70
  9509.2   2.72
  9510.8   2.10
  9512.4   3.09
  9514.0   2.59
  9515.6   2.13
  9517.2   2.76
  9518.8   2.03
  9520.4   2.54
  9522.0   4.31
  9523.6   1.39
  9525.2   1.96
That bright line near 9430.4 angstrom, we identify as H-alpha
